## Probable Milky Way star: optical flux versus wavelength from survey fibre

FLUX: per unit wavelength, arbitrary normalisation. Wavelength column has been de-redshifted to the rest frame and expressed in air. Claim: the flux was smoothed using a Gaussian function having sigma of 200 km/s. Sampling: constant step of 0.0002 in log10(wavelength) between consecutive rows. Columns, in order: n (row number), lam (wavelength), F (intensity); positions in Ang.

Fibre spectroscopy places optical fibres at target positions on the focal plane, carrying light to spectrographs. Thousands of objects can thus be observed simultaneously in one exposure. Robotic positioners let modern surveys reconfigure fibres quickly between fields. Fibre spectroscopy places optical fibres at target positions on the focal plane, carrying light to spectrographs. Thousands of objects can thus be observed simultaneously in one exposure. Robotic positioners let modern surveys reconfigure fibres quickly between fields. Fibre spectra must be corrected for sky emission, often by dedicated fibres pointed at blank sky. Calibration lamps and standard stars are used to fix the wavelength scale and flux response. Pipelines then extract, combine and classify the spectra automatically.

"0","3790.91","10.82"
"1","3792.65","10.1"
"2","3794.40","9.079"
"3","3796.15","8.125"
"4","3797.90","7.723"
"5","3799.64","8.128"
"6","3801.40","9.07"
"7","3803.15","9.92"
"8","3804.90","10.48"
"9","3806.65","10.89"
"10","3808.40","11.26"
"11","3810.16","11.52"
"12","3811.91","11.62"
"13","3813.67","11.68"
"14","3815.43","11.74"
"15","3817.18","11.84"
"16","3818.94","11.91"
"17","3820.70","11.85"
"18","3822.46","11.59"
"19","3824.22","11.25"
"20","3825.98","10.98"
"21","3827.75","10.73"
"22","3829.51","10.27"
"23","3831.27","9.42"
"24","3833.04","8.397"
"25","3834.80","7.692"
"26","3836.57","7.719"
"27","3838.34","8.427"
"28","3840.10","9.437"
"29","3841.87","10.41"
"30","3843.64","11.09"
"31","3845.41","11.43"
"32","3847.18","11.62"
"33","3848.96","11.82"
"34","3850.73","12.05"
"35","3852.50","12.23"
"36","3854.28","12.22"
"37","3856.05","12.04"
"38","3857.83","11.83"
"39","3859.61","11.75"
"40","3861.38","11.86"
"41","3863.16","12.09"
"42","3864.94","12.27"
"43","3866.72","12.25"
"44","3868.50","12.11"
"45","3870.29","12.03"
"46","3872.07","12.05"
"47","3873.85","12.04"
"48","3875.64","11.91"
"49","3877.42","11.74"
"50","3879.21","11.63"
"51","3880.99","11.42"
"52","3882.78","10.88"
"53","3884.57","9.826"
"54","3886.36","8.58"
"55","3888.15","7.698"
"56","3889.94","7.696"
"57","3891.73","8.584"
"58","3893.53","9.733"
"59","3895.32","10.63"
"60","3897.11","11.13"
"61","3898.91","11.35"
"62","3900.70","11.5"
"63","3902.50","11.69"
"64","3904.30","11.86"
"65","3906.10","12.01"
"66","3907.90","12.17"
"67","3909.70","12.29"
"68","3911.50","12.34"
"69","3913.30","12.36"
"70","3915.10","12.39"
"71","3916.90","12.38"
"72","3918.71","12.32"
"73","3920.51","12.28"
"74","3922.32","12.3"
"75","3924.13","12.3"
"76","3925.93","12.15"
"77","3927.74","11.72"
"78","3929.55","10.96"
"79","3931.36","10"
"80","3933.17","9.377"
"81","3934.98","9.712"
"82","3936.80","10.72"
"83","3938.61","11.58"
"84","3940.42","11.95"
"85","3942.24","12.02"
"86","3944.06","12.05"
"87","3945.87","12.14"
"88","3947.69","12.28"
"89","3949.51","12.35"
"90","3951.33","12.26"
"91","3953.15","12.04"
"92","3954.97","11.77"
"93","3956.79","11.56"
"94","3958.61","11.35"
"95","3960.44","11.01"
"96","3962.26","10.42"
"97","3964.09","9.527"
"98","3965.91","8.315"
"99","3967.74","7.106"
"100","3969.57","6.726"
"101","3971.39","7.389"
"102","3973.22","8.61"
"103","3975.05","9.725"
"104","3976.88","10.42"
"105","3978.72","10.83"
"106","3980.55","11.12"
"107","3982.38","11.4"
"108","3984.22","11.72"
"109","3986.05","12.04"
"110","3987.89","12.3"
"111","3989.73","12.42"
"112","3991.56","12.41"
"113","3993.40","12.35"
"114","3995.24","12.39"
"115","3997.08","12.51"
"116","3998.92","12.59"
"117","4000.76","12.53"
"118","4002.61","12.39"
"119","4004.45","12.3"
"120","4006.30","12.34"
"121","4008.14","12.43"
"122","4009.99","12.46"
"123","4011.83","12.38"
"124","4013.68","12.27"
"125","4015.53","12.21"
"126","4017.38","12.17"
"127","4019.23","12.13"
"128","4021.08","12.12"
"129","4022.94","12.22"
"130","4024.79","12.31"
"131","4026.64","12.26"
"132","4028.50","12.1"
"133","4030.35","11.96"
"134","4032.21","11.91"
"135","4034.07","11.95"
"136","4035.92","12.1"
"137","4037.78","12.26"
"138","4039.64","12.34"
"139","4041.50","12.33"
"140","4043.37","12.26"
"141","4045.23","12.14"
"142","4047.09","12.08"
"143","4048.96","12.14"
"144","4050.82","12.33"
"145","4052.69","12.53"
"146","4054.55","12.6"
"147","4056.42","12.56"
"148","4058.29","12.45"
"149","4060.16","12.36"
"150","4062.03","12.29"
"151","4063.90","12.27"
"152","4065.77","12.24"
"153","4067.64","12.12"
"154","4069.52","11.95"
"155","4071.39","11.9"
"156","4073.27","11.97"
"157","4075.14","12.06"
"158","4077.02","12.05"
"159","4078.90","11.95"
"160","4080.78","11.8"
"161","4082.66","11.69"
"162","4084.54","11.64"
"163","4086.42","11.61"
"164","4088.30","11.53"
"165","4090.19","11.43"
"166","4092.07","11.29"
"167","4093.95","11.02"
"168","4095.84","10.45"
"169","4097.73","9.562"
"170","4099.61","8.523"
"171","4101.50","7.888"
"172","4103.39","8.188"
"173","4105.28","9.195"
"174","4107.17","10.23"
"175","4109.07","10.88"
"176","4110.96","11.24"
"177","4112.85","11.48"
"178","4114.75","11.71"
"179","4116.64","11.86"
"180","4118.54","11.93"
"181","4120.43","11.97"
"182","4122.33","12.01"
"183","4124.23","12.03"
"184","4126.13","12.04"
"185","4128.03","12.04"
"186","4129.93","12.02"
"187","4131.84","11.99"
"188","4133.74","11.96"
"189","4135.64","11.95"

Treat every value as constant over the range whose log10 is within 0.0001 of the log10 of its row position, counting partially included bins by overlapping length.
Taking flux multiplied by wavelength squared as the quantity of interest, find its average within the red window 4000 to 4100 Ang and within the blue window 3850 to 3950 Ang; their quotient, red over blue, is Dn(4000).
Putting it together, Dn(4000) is 1.13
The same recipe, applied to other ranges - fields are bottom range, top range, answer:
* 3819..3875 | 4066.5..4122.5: 1.13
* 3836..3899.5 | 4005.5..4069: 1.22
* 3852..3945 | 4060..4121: 1.08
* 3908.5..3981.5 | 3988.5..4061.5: 1.16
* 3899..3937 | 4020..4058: 1.11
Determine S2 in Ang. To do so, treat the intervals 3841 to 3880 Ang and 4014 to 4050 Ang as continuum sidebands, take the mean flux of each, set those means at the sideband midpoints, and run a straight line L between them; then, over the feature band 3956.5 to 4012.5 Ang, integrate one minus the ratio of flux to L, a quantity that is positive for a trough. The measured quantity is 4.70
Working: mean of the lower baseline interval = 11.8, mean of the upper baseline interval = 12.2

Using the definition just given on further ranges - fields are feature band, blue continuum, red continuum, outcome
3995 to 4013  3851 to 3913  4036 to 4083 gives -0.8 Ang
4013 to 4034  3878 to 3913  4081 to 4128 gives -2.5 Ang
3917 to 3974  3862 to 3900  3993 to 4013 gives 3.8 Ang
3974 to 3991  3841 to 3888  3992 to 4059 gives 1.1 Ang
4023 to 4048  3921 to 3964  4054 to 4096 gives -0.8 Ang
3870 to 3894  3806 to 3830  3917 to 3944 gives 2.2 Ang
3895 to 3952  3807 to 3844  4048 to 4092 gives -3.0 Ang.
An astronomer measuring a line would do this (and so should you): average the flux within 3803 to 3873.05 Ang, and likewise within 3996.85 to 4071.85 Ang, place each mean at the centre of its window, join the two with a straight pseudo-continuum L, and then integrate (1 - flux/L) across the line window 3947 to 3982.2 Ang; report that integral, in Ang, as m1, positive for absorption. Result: 4.7 Ang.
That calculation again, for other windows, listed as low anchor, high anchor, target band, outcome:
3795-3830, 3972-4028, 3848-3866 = -1.8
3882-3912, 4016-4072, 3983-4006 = -1.3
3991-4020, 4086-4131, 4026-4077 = -2.1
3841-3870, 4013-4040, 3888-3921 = 1.9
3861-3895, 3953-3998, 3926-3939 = 0.1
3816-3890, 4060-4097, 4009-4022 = -0.8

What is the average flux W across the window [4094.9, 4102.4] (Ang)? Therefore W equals 9.11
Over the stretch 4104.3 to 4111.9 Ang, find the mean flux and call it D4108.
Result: 10.4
